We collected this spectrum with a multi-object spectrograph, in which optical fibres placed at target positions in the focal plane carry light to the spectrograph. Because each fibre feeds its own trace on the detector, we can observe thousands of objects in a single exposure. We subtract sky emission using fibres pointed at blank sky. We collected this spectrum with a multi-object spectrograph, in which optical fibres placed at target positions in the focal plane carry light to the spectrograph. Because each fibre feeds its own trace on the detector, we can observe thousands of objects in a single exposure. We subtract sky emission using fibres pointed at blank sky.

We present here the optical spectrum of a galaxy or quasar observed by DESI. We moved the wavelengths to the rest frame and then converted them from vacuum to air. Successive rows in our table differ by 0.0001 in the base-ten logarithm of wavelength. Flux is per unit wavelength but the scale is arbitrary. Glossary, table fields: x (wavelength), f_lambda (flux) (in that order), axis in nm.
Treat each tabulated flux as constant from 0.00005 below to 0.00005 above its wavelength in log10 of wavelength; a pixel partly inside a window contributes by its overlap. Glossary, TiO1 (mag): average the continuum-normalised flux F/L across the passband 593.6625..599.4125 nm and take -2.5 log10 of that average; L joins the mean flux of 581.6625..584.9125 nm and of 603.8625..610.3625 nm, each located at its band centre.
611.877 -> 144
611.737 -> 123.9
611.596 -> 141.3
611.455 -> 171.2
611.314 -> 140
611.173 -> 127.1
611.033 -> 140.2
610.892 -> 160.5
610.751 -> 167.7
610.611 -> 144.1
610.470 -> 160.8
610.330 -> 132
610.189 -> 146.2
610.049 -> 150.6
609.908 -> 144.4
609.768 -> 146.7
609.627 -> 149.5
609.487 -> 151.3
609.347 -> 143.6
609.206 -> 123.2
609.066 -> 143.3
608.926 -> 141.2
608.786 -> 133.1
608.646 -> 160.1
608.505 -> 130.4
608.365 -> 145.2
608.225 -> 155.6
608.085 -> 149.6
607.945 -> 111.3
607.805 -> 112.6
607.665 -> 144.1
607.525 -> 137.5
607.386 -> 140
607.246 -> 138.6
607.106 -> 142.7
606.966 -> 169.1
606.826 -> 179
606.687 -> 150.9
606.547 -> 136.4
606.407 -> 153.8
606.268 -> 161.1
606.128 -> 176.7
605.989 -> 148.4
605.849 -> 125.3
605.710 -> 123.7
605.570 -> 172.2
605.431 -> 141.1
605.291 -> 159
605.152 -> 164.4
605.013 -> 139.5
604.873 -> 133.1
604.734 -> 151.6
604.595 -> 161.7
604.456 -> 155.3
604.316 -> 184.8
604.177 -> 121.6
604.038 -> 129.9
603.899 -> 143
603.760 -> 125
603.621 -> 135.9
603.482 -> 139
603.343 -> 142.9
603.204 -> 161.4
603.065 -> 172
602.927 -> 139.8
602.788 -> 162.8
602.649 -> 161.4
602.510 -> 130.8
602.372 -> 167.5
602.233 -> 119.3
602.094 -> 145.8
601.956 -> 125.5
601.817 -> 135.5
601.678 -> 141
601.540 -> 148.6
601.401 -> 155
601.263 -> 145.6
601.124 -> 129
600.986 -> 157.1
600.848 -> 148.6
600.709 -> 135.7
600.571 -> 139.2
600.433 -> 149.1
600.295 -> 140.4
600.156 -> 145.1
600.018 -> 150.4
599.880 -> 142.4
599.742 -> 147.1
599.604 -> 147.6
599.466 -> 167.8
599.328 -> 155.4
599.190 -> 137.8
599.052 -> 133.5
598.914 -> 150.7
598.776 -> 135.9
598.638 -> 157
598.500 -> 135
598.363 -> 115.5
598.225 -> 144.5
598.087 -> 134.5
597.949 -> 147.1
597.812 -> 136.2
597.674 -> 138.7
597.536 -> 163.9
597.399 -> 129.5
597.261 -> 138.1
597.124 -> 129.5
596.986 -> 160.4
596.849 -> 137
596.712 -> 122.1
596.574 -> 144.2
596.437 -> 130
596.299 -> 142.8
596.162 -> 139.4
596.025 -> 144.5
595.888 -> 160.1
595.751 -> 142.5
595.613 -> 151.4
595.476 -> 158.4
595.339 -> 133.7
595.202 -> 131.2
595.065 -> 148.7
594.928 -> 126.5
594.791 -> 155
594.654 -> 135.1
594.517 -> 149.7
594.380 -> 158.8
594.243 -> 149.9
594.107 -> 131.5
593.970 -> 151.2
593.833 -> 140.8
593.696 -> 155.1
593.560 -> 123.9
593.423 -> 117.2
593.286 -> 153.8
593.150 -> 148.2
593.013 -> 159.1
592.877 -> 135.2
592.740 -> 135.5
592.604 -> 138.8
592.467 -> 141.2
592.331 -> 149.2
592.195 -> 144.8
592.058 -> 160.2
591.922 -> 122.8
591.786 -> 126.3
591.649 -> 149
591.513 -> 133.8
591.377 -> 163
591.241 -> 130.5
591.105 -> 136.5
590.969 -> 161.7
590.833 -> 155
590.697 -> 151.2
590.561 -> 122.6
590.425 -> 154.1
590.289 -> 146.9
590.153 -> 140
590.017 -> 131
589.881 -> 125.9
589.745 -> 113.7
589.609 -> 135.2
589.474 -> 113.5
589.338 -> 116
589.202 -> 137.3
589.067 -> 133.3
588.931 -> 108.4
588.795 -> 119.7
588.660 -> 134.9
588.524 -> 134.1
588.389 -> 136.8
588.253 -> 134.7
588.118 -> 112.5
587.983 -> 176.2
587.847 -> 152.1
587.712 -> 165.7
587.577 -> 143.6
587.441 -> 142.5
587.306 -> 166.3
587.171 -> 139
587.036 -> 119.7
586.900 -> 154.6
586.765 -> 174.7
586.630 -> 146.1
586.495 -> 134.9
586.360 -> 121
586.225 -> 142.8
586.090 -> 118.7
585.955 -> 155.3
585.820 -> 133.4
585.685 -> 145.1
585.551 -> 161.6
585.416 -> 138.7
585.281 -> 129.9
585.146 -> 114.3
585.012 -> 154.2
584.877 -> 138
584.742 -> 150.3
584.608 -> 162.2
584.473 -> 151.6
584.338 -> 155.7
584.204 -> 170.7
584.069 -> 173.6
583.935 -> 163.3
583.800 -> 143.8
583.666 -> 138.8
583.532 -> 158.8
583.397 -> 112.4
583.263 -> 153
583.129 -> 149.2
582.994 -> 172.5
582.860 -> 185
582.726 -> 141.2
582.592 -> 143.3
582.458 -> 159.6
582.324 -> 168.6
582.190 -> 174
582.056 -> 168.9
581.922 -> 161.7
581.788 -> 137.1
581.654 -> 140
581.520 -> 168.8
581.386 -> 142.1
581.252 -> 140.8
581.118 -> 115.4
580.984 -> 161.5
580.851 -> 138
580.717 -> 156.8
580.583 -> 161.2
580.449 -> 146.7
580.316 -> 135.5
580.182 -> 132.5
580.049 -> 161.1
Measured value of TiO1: 0.06 mag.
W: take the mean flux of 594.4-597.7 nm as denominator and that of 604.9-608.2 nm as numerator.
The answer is 1.03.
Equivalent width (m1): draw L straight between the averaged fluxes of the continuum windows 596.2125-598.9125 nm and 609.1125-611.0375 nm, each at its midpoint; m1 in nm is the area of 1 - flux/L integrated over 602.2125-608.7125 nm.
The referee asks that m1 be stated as -0.125 nm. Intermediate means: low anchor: 139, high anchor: 147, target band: 147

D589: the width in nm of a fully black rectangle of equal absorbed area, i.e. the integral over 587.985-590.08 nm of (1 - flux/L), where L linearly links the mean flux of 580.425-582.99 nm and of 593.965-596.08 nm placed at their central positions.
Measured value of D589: 0.31 nm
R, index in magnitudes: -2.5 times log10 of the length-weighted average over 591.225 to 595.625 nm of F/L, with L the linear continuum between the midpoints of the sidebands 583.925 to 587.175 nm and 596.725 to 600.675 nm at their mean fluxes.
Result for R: 0.010 mag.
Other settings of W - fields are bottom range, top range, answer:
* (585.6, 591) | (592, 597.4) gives 1.03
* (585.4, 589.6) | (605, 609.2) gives 1.05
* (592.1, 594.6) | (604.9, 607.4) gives 1.05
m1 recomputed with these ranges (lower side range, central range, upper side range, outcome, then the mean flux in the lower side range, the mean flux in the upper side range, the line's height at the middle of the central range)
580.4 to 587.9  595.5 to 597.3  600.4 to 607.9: 0.065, 149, 146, 147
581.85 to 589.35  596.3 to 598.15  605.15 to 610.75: 0.086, 147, 146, 146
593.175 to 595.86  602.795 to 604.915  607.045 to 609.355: -0.111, 143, 138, 140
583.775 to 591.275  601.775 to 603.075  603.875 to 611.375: -0.001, 142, 146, 145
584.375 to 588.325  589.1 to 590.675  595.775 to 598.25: 0.132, 144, 141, 143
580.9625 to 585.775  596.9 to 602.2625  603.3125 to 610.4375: 0.156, 151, 145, 147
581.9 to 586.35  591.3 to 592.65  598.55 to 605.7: 0.054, 151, 146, 149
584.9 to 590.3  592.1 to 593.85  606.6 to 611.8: -0.035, 137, 145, 139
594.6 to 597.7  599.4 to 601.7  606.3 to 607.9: -0.049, 142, 146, 143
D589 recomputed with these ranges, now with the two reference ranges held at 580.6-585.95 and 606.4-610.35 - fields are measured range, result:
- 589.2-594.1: 0.29 nm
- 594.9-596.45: 0.04 nm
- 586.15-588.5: 0.08 nm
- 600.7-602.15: 0.03 nm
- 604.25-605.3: -0.08 nm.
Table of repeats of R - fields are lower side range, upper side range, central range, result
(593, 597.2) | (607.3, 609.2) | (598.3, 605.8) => -0.04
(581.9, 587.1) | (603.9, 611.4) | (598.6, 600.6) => 0.01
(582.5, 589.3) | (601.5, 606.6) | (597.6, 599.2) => 0.06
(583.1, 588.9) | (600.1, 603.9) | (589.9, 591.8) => 0.01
